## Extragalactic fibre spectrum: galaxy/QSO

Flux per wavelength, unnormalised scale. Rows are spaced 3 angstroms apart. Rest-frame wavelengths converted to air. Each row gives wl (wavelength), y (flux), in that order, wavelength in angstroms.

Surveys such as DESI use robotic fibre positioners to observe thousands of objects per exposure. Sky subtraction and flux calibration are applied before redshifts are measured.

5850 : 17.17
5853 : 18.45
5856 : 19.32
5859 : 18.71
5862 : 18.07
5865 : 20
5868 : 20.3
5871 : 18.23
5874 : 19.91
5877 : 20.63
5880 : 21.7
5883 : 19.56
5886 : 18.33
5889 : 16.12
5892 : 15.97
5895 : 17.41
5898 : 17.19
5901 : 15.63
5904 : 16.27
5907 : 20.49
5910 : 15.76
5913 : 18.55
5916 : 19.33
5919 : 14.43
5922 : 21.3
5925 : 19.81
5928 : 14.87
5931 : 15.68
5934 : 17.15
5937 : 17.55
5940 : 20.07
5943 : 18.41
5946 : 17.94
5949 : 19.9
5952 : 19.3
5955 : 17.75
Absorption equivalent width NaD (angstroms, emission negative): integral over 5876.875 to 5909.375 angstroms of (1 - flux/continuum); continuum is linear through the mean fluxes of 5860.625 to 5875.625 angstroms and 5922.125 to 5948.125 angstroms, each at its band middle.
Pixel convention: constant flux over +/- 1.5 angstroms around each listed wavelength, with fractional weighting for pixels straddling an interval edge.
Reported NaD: 1.5 angstroms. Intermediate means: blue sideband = 19.3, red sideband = 17.9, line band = 17.9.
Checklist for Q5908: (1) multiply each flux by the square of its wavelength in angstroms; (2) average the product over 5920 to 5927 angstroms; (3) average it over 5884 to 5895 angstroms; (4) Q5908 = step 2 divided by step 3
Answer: 1.17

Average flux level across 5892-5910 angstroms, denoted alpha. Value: 17.1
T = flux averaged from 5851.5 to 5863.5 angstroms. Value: 18.6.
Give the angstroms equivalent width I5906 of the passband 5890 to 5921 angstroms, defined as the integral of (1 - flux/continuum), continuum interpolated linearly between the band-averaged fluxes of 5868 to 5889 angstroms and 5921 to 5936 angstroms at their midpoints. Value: 2.2 angstroms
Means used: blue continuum 19.5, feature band 17.2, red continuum 17.6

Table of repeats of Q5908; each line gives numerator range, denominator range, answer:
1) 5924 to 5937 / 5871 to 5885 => 0.85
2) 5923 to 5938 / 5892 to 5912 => 1.01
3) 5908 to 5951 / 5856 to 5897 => 0.97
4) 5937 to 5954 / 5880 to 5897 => 1.08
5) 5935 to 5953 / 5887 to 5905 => 1.16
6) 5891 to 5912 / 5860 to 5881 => 0.87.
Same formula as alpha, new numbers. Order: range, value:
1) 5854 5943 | 18.2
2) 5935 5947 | 18.5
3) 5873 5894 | 18.8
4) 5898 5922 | 17.5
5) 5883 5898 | 17.2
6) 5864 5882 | 20.1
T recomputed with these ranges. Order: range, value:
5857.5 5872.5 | 19.1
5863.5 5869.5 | 20.2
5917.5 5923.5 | 17.9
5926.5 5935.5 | 15.9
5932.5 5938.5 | 17.3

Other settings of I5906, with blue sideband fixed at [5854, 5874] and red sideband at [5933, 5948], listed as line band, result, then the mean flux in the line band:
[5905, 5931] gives 0.93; 17.9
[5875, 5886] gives -0.76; 20.3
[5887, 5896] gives 1.10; 16.6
